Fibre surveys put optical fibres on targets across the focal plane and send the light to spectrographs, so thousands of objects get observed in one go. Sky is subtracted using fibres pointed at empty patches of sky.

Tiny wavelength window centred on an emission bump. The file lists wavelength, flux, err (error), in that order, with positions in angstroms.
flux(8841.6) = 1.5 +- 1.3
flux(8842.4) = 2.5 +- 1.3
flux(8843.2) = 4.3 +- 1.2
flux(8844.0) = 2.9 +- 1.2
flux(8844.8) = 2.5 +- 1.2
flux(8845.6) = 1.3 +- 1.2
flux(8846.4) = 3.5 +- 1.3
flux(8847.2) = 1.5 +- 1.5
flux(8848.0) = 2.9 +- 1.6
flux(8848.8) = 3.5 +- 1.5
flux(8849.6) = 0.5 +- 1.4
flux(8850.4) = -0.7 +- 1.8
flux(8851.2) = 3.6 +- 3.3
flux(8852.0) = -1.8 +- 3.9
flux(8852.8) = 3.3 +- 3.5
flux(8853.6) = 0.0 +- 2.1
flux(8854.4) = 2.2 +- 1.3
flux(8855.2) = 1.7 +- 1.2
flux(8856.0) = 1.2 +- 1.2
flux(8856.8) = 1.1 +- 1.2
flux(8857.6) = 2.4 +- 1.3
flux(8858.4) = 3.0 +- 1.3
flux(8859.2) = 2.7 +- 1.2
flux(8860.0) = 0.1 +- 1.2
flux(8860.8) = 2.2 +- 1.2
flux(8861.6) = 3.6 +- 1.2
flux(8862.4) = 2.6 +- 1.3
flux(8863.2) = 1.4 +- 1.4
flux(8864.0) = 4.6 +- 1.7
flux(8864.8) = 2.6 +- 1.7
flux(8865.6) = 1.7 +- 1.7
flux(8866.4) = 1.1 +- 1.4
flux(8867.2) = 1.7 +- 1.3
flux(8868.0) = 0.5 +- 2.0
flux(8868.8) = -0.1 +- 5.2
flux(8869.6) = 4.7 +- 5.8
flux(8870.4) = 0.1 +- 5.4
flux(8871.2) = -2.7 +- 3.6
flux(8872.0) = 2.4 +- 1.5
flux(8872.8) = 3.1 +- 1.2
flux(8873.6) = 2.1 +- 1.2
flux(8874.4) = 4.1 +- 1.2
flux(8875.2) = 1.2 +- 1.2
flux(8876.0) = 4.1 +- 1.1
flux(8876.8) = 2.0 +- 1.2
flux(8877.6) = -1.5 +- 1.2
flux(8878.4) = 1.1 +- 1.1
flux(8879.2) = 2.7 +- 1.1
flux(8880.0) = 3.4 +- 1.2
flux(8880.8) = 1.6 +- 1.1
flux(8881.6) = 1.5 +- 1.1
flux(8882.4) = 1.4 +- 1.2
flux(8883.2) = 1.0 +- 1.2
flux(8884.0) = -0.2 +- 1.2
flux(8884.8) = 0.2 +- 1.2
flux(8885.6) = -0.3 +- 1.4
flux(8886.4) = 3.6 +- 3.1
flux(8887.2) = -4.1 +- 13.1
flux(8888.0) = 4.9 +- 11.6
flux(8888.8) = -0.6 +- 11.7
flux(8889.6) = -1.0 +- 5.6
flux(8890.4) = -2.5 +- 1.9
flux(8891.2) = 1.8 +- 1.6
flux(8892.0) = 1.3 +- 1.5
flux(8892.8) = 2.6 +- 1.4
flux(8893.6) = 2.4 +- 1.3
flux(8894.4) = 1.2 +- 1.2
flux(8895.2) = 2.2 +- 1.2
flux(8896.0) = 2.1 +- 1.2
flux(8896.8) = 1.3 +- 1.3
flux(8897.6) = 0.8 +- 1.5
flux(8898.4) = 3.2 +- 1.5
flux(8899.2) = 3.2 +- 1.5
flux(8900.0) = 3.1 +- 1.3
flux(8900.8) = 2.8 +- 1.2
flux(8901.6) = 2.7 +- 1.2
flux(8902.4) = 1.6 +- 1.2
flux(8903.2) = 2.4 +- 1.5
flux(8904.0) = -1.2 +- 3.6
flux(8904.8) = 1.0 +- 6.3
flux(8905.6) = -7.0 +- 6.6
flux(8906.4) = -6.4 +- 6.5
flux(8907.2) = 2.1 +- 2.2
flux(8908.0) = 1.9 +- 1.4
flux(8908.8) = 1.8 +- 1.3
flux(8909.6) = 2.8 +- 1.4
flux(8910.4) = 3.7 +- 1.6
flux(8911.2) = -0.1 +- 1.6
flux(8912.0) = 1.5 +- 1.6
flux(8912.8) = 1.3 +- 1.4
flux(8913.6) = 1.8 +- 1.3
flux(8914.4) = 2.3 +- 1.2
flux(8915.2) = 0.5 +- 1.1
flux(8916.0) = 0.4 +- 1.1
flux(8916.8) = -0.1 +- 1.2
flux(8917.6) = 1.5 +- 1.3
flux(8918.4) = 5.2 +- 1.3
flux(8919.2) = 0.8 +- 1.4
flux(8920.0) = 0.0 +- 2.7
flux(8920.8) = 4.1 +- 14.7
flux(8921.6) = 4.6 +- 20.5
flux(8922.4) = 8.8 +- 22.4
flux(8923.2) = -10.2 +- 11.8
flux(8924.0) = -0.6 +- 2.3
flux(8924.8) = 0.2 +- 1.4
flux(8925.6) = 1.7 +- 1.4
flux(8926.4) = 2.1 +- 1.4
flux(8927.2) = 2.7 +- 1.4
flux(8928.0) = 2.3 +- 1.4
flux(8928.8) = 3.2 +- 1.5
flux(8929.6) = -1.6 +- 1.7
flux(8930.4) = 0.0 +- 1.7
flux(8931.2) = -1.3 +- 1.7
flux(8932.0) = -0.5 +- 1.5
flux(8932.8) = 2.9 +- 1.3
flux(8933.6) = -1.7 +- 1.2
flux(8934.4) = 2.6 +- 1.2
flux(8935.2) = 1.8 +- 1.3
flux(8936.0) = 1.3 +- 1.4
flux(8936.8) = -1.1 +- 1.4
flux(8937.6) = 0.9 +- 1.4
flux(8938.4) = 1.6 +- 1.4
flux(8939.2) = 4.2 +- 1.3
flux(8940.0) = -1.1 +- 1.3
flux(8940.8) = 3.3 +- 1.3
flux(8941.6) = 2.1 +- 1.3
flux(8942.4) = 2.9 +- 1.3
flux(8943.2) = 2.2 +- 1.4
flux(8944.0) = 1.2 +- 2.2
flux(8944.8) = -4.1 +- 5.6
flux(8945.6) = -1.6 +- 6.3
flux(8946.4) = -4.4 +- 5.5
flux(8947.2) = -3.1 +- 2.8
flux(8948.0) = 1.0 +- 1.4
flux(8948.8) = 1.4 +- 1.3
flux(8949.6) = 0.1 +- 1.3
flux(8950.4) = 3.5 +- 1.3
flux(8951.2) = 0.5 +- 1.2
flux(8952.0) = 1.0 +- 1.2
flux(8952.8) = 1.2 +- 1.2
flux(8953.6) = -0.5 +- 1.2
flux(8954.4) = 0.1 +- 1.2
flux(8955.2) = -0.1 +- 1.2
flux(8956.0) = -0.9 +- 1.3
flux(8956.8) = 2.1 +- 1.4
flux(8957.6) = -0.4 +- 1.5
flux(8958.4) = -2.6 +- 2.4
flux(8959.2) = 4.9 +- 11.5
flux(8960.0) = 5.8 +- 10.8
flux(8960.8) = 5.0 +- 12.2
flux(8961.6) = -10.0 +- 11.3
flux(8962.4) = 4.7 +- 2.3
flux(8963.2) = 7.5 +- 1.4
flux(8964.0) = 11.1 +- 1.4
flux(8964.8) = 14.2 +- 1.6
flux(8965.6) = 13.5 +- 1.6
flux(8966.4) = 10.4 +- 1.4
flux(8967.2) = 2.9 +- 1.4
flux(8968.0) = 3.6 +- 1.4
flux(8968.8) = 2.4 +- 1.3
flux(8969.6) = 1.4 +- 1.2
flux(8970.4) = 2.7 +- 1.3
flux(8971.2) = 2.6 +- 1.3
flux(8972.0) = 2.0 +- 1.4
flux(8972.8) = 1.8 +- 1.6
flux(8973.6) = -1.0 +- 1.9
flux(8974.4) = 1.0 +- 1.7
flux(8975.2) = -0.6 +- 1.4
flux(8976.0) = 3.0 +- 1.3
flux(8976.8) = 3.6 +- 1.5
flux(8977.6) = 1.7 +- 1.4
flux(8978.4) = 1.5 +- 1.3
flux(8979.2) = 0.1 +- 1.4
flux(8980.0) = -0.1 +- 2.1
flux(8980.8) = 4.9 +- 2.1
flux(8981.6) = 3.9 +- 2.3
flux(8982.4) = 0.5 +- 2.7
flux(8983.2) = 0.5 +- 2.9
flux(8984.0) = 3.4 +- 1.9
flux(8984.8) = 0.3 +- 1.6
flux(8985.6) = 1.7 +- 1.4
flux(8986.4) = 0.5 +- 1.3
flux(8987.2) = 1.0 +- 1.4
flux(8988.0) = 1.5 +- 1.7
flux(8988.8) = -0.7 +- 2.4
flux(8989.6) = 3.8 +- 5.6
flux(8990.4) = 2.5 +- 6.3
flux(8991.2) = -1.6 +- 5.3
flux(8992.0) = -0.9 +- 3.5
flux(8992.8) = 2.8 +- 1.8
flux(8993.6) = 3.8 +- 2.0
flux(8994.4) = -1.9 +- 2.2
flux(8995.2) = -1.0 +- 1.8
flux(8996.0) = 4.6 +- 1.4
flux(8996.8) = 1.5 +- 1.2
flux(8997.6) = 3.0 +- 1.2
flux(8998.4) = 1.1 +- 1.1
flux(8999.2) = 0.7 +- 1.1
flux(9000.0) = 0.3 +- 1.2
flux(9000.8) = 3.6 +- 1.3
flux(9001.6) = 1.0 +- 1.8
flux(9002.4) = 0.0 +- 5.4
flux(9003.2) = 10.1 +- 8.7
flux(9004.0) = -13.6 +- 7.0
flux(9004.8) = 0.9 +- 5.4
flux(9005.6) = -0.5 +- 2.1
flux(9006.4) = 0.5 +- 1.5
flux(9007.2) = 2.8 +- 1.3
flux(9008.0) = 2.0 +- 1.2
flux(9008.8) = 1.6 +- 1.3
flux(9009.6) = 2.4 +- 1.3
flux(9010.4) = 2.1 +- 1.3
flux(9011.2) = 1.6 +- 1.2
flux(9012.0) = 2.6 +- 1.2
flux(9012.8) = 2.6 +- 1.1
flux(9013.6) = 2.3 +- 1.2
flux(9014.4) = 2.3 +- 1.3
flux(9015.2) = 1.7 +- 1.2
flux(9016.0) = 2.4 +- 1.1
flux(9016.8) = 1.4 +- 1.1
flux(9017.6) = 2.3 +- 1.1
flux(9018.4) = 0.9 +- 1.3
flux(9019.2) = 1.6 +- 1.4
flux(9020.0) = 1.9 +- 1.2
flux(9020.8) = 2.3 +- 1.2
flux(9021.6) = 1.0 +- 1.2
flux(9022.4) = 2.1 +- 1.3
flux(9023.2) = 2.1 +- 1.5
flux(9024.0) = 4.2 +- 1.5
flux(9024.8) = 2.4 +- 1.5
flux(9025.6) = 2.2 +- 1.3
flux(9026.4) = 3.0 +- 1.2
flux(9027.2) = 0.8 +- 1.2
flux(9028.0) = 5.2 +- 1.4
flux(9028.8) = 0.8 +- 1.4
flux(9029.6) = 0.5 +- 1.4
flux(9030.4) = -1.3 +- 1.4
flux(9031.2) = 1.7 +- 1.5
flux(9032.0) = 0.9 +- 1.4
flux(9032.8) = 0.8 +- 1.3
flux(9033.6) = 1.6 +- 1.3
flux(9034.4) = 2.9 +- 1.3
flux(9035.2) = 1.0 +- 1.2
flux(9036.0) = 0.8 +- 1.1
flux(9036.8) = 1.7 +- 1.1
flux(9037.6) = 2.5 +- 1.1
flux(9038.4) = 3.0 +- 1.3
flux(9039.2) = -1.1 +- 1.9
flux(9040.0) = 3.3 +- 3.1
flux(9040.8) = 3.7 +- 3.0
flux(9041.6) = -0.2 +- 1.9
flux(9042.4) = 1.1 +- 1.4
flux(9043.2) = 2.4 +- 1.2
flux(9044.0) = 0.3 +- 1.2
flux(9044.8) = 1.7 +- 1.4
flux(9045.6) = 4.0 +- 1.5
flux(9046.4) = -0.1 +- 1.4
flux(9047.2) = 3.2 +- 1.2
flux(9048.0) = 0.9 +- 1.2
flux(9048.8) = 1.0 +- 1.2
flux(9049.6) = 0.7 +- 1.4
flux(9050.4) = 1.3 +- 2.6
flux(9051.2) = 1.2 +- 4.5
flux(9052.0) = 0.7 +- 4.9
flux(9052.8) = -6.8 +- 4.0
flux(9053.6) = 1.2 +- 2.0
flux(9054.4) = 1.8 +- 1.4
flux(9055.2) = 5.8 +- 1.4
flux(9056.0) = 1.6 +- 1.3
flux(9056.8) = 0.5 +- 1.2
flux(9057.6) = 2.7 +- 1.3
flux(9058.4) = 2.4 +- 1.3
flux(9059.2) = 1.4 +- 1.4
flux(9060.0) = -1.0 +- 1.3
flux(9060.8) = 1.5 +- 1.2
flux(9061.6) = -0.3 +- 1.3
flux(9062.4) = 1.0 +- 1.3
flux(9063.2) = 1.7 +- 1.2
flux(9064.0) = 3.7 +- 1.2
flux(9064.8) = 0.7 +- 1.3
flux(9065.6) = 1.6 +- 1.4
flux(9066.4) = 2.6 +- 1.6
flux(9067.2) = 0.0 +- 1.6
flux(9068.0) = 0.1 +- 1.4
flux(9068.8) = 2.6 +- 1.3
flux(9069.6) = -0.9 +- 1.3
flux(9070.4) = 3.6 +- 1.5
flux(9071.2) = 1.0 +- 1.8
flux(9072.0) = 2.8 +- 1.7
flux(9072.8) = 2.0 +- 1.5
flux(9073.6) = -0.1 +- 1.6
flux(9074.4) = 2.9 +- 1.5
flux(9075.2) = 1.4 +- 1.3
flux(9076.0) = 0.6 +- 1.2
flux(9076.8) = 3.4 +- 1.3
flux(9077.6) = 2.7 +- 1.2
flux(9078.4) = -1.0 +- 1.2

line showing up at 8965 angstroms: H-beta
